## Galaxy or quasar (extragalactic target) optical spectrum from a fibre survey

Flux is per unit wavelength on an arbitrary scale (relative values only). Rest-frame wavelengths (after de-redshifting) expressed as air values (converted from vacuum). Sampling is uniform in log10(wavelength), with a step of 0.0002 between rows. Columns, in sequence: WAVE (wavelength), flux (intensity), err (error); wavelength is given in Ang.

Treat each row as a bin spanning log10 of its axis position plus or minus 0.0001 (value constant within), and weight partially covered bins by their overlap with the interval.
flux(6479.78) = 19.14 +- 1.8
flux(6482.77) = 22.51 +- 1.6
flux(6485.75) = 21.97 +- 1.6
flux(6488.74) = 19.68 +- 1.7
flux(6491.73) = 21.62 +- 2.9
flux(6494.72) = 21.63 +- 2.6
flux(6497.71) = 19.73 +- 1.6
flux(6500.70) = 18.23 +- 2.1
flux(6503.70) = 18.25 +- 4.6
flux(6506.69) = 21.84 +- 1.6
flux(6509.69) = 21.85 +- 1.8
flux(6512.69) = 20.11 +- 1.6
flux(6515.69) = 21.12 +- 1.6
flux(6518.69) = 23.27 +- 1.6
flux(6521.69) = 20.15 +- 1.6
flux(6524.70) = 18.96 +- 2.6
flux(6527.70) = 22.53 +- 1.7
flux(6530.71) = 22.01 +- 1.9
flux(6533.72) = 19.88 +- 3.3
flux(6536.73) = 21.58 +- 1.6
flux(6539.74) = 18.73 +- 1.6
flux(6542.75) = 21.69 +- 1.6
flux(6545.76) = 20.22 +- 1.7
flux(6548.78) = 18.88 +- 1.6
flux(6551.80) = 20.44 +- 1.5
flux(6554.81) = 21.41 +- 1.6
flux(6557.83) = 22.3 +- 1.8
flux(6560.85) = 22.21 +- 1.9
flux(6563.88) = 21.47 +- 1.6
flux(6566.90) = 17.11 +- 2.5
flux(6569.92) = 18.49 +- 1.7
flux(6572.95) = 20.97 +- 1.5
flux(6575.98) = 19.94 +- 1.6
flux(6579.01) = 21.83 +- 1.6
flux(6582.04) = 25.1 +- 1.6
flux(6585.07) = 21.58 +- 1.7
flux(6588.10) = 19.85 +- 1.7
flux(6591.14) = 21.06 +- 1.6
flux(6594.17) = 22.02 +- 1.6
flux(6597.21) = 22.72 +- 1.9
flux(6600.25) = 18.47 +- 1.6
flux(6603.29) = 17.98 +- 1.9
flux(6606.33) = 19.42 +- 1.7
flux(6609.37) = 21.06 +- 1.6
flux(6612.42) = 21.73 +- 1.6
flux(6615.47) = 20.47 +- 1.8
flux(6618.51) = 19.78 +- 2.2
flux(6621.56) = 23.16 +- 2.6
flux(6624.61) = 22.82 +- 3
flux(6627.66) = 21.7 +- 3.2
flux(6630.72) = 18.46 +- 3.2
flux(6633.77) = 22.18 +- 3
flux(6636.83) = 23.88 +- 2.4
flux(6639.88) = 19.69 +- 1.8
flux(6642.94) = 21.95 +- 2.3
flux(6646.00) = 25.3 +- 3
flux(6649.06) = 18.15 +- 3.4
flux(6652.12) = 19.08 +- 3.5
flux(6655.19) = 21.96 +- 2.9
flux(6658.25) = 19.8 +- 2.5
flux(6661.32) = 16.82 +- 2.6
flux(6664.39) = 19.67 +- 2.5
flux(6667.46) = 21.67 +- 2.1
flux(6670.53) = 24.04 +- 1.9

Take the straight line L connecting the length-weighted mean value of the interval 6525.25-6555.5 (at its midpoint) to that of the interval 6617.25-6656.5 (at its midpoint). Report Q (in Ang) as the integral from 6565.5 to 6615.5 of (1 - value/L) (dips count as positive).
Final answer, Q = 1.09 Ang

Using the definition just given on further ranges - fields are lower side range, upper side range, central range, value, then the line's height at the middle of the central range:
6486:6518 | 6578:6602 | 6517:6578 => 1.2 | 21.1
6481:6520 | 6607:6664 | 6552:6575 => 0.4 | 20.9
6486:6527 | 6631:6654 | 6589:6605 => 0.5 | 21.1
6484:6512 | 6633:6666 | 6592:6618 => 0.3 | 20.7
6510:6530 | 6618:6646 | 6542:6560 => 0.4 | 21.3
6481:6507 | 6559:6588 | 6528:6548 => 0.0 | 20.8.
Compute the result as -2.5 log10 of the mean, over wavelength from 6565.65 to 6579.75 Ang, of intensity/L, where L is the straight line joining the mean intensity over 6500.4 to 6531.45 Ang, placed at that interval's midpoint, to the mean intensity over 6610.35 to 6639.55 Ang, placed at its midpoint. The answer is 0.084 mag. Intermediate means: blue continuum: 20.8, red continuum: 21.5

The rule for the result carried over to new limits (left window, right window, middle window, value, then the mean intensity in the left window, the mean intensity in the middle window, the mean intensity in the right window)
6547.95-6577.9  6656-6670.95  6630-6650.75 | -0.064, 20.4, 21.5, 20.2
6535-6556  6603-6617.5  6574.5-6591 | -0.065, 20.4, 21.6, 20.3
